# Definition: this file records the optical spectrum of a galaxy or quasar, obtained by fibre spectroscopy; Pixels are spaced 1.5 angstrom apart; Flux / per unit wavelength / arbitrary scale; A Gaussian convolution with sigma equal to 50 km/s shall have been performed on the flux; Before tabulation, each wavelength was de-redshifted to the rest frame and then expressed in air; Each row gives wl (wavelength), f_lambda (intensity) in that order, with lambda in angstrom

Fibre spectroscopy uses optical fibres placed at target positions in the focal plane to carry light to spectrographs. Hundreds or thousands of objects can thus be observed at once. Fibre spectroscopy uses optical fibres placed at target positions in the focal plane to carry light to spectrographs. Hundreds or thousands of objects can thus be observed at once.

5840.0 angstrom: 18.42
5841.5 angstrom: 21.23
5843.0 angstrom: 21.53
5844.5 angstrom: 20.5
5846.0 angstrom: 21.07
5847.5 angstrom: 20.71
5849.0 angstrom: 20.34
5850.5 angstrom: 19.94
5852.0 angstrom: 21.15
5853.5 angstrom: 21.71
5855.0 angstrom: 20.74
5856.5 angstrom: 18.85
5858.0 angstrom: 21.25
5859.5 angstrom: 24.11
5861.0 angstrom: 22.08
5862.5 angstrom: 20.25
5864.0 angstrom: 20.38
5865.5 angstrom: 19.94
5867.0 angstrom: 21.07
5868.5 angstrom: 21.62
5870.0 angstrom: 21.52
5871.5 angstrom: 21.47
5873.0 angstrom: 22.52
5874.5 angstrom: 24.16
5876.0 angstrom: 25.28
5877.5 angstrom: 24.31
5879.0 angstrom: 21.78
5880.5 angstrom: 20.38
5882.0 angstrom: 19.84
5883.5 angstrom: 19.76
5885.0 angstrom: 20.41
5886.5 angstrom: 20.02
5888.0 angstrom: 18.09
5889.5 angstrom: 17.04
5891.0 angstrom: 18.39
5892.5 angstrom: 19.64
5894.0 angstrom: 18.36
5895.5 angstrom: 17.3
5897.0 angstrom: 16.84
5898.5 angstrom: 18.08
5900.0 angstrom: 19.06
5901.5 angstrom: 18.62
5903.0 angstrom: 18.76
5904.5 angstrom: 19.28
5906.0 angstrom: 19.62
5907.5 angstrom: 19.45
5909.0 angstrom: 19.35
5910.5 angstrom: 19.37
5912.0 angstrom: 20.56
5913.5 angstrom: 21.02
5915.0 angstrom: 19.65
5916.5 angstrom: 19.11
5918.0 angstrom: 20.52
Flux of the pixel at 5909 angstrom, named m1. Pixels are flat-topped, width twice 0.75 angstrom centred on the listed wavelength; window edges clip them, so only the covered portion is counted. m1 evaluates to 19.35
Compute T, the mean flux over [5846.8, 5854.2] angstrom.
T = 20.8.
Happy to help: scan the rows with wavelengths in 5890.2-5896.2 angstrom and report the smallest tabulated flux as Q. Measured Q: 17.3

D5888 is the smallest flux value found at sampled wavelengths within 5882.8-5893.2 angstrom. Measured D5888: 17.04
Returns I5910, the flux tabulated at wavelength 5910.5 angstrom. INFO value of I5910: 19.37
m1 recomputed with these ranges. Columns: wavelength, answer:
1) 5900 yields 19.06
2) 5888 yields 18.09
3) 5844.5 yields 20.5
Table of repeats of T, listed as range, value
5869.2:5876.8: 23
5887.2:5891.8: 17.9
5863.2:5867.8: 20.5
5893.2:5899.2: 17.7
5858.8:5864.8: 21.7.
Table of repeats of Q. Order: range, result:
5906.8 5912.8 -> 19.35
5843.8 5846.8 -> 20.5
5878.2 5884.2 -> 19.76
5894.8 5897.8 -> 16.84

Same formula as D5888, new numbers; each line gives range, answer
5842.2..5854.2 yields 19.94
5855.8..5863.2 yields 18.85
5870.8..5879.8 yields 21.47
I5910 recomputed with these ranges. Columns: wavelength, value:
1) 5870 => 21.52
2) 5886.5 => 20.02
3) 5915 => 19.65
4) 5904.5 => 19.28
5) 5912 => 20.56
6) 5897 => 16.84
